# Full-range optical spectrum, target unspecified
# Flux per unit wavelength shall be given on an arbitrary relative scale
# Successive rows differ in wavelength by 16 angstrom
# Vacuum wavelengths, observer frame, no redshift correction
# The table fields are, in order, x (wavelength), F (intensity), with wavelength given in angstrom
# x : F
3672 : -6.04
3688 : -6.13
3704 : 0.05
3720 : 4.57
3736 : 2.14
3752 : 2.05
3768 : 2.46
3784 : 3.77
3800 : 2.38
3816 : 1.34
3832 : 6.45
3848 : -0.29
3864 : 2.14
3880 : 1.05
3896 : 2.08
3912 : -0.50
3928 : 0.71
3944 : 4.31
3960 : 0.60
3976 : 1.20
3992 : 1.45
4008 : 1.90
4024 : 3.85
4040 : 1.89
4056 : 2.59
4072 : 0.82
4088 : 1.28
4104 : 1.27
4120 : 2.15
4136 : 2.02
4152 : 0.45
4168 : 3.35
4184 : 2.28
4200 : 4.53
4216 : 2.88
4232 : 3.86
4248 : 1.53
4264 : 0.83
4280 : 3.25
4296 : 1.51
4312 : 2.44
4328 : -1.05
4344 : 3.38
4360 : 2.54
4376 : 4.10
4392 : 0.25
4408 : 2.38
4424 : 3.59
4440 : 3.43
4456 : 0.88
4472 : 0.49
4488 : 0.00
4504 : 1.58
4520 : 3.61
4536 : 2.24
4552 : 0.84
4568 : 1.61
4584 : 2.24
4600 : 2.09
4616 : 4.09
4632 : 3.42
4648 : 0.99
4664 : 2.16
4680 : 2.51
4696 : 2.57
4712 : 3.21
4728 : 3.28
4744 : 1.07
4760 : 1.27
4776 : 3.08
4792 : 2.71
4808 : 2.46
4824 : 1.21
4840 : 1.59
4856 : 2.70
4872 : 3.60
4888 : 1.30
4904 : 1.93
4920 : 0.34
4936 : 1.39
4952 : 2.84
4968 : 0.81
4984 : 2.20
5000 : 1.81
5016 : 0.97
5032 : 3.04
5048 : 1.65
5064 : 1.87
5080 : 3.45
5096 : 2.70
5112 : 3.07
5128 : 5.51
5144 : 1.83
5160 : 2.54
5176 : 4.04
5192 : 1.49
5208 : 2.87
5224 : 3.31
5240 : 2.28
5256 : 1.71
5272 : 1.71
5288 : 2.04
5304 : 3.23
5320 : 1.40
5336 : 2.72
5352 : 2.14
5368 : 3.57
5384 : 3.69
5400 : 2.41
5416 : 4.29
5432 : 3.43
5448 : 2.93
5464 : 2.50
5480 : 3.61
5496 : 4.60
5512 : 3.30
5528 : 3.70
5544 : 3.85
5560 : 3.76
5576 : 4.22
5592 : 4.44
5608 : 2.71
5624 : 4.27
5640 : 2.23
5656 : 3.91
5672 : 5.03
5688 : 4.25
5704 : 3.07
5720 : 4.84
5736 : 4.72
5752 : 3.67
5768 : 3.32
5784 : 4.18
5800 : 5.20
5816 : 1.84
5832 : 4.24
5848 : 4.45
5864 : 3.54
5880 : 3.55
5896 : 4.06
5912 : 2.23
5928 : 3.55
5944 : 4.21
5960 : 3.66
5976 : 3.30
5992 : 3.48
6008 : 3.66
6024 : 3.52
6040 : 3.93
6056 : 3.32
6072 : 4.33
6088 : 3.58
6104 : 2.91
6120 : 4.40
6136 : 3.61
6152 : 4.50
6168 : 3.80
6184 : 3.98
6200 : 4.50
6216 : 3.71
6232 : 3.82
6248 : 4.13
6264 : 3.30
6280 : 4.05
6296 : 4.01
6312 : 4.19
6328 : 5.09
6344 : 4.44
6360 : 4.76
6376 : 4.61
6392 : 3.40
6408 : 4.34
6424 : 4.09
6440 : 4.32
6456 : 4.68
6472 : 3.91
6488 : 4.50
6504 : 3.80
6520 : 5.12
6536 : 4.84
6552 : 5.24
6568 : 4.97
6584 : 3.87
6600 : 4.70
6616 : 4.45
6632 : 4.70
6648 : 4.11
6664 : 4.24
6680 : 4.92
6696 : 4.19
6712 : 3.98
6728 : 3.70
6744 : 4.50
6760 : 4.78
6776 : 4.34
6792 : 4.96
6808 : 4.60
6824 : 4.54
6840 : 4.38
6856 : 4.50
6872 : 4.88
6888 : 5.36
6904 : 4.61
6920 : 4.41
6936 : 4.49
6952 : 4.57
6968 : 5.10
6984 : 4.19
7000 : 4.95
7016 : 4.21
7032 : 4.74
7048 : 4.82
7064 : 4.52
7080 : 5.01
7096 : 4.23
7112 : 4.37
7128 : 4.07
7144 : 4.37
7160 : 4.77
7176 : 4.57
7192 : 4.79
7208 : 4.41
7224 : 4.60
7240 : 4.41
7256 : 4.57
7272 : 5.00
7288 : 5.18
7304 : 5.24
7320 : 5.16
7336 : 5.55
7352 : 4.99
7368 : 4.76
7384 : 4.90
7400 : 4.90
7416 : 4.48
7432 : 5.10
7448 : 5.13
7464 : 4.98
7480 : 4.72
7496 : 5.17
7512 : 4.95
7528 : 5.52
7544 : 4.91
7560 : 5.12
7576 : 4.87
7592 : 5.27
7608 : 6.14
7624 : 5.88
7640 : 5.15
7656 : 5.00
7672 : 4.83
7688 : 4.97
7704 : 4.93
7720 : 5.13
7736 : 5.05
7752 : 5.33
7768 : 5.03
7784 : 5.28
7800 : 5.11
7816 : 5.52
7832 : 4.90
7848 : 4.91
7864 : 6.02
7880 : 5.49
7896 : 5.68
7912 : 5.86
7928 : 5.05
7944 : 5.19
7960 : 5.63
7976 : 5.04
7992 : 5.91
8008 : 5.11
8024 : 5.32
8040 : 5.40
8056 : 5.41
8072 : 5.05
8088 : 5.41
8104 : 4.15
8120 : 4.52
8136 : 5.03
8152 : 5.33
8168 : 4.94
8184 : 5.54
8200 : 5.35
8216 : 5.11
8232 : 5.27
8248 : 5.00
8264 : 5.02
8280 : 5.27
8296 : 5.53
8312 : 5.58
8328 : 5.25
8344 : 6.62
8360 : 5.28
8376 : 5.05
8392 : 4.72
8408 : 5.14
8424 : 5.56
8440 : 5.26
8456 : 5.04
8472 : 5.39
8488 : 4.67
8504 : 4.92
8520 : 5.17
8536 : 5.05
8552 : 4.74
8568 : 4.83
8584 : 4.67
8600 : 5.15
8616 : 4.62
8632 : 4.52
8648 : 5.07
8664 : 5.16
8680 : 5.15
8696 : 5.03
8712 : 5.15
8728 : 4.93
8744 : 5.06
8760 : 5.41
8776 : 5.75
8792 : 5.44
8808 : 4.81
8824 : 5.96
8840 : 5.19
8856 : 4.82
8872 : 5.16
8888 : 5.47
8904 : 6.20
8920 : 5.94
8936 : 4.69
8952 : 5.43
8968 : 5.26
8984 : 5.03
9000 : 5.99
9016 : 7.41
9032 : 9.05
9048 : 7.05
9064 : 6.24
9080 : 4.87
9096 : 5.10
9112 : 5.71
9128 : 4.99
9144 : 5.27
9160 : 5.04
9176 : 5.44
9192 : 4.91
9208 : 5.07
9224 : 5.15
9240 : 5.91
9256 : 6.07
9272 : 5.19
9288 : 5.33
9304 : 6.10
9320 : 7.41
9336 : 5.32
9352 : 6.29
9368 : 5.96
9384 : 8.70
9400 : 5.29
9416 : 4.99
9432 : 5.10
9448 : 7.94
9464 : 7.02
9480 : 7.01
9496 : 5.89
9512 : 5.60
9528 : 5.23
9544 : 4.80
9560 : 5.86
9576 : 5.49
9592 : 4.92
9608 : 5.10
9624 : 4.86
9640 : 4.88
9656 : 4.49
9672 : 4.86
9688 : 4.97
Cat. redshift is 0.375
